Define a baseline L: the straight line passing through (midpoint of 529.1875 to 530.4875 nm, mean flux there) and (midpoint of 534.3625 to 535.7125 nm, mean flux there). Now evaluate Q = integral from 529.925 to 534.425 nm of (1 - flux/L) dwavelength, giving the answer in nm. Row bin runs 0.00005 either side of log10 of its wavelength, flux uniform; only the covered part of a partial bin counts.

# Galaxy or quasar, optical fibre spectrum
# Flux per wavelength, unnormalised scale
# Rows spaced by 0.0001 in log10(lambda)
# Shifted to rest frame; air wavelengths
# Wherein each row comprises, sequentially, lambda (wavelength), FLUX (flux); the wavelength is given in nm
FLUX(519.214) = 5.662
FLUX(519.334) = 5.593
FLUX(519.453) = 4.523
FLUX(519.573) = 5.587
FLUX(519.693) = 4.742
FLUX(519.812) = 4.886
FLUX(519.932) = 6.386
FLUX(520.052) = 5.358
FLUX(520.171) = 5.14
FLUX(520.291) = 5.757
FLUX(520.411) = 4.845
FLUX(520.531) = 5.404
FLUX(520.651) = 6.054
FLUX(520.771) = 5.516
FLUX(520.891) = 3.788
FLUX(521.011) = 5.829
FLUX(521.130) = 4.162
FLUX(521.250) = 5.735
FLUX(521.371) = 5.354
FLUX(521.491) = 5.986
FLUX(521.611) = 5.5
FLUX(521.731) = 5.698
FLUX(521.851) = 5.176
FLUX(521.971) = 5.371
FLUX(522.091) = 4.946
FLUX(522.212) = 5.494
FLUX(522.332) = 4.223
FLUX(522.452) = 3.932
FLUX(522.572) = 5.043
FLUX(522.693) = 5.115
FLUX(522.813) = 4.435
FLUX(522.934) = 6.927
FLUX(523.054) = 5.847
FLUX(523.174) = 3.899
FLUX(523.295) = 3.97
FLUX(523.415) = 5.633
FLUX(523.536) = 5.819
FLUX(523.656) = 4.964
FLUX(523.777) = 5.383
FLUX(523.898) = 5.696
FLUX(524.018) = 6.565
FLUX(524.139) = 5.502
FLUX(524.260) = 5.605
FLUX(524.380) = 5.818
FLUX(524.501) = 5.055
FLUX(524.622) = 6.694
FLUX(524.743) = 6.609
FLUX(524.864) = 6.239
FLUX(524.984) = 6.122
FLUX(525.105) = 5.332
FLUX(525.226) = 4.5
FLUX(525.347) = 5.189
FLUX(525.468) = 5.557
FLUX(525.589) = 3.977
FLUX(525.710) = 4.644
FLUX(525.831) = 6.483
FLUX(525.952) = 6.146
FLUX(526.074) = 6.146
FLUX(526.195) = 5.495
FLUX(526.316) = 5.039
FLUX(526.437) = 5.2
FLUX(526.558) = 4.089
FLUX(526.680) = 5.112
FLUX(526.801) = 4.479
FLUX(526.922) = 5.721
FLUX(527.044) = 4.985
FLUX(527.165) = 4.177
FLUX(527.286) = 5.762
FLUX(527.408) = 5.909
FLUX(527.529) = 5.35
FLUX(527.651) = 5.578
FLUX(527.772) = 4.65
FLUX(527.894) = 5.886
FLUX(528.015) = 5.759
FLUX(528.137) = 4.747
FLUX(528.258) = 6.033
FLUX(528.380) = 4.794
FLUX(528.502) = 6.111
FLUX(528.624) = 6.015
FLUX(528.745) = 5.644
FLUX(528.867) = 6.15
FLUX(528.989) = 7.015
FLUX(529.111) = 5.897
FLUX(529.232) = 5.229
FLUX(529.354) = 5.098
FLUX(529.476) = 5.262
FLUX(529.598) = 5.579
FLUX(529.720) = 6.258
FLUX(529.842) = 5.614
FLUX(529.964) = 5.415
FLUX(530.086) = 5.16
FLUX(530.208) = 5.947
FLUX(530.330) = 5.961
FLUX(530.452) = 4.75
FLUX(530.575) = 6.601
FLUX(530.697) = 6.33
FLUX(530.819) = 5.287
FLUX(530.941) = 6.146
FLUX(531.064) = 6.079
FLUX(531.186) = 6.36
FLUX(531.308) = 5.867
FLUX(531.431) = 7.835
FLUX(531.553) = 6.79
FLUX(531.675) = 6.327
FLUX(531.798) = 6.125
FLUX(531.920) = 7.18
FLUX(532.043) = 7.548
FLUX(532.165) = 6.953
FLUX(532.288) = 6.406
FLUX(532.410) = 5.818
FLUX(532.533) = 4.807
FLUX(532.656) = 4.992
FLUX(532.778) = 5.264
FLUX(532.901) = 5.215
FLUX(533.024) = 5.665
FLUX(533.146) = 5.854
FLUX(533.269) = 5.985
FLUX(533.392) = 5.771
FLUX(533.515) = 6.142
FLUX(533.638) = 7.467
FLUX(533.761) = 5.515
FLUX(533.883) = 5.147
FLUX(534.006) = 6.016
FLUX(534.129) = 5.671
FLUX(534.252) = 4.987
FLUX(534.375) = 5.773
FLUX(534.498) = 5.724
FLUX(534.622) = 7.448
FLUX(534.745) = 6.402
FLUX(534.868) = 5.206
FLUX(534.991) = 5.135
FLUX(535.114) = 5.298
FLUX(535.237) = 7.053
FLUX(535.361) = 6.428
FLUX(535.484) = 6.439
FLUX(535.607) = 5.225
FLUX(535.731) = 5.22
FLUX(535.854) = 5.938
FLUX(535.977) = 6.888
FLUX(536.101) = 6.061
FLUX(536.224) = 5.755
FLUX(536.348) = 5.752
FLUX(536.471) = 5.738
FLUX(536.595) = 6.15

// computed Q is -0.209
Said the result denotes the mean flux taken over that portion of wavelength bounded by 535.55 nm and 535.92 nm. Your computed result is 5.48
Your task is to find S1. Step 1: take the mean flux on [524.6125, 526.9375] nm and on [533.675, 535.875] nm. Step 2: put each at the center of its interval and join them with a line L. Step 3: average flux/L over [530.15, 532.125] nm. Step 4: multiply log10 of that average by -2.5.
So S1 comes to -0.12 mag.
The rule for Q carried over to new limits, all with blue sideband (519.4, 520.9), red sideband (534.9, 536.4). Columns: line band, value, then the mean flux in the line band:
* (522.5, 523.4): 0.058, 5.05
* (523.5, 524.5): -0.035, 5.63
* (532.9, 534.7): -0.024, 5.92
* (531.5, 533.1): -0.083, 6.08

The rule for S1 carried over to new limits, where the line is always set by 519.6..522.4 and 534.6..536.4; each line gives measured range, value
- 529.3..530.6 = 0.03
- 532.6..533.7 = 0.01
